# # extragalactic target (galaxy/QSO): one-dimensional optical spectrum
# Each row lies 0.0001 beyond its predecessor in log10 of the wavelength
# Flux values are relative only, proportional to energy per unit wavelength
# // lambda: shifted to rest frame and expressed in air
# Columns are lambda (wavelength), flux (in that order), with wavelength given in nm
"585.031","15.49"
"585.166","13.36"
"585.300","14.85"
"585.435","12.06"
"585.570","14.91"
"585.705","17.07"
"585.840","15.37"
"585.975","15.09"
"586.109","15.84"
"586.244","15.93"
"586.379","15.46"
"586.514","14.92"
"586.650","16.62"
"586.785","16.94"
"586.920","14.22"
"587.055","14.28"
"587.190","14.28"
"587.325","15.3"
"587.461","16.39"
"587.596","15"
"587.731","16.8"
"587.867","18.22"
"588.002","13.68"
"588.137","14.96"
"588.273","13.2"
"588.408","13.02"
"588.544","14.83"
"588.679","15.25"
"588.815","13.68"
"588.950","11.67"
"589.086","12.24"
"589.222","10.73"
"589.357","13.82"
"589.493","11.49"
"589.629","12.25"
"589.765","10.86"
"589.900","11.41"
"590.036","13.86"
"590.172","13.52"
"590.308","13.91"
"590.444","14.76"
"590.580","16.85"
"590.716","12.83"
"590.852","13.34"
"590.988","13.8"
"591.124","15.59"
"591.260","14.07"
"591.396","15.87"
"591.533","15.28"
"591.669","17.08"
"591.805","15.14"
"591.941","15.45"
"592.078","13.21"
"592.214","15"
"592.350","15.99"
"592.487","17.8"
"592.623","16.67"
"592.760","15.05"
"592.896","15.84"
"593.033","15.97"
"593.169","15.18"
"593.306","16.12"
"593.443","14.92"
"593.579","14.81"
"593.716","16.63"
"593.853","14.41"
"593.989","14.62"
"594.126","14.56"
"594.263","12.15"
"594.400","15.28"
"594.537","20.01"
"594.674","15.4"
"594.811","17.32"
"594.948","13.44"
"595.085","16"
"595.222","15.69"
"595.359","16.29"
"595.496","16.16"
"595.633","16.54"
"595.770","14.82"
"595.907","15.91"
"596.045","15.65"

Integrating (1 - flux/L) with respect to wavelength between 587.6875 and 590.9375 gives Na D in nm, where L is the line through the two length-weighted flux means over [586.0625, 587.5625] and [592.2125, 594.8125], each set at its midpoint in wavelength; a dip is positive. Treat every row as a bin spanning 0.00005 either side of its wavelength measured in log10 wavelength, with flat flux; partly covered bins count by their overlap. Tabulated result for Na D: 0.40 nm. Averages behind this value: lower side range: 15.4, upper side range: 15.7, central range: 13.6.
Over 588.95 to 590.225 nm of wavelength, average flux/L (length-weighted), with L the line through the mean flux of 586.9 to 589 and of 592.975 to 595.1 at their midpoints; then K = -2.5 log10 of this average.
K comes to 0.22 mag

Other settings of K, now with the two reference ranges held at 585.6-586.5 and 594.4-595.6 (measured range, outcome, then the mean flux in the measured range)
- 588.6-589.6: 0.24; 12.7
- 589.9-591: 0.15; 14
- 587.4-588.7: 0.05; 15.1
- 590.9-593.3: 0.04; 15.5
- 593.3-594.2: 0.08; 15.1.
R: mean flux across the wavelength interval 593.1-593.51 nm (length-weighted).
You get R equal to 15.4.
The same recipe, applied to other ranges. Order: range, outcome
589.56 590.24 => 12.4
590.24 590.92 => 14.3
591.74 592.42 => 15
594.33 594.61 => 17.6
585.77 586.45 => 15.6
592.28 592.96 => 16.3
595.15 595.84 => 15.9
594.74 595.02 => 15.4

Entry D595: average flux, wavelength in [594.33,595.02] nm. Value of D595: 16.3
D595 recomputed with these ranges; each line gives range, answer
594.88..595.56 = 15.5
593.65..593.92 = 15.5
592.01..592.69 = 15.7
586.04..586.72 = 15.8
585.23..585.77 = 14.7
